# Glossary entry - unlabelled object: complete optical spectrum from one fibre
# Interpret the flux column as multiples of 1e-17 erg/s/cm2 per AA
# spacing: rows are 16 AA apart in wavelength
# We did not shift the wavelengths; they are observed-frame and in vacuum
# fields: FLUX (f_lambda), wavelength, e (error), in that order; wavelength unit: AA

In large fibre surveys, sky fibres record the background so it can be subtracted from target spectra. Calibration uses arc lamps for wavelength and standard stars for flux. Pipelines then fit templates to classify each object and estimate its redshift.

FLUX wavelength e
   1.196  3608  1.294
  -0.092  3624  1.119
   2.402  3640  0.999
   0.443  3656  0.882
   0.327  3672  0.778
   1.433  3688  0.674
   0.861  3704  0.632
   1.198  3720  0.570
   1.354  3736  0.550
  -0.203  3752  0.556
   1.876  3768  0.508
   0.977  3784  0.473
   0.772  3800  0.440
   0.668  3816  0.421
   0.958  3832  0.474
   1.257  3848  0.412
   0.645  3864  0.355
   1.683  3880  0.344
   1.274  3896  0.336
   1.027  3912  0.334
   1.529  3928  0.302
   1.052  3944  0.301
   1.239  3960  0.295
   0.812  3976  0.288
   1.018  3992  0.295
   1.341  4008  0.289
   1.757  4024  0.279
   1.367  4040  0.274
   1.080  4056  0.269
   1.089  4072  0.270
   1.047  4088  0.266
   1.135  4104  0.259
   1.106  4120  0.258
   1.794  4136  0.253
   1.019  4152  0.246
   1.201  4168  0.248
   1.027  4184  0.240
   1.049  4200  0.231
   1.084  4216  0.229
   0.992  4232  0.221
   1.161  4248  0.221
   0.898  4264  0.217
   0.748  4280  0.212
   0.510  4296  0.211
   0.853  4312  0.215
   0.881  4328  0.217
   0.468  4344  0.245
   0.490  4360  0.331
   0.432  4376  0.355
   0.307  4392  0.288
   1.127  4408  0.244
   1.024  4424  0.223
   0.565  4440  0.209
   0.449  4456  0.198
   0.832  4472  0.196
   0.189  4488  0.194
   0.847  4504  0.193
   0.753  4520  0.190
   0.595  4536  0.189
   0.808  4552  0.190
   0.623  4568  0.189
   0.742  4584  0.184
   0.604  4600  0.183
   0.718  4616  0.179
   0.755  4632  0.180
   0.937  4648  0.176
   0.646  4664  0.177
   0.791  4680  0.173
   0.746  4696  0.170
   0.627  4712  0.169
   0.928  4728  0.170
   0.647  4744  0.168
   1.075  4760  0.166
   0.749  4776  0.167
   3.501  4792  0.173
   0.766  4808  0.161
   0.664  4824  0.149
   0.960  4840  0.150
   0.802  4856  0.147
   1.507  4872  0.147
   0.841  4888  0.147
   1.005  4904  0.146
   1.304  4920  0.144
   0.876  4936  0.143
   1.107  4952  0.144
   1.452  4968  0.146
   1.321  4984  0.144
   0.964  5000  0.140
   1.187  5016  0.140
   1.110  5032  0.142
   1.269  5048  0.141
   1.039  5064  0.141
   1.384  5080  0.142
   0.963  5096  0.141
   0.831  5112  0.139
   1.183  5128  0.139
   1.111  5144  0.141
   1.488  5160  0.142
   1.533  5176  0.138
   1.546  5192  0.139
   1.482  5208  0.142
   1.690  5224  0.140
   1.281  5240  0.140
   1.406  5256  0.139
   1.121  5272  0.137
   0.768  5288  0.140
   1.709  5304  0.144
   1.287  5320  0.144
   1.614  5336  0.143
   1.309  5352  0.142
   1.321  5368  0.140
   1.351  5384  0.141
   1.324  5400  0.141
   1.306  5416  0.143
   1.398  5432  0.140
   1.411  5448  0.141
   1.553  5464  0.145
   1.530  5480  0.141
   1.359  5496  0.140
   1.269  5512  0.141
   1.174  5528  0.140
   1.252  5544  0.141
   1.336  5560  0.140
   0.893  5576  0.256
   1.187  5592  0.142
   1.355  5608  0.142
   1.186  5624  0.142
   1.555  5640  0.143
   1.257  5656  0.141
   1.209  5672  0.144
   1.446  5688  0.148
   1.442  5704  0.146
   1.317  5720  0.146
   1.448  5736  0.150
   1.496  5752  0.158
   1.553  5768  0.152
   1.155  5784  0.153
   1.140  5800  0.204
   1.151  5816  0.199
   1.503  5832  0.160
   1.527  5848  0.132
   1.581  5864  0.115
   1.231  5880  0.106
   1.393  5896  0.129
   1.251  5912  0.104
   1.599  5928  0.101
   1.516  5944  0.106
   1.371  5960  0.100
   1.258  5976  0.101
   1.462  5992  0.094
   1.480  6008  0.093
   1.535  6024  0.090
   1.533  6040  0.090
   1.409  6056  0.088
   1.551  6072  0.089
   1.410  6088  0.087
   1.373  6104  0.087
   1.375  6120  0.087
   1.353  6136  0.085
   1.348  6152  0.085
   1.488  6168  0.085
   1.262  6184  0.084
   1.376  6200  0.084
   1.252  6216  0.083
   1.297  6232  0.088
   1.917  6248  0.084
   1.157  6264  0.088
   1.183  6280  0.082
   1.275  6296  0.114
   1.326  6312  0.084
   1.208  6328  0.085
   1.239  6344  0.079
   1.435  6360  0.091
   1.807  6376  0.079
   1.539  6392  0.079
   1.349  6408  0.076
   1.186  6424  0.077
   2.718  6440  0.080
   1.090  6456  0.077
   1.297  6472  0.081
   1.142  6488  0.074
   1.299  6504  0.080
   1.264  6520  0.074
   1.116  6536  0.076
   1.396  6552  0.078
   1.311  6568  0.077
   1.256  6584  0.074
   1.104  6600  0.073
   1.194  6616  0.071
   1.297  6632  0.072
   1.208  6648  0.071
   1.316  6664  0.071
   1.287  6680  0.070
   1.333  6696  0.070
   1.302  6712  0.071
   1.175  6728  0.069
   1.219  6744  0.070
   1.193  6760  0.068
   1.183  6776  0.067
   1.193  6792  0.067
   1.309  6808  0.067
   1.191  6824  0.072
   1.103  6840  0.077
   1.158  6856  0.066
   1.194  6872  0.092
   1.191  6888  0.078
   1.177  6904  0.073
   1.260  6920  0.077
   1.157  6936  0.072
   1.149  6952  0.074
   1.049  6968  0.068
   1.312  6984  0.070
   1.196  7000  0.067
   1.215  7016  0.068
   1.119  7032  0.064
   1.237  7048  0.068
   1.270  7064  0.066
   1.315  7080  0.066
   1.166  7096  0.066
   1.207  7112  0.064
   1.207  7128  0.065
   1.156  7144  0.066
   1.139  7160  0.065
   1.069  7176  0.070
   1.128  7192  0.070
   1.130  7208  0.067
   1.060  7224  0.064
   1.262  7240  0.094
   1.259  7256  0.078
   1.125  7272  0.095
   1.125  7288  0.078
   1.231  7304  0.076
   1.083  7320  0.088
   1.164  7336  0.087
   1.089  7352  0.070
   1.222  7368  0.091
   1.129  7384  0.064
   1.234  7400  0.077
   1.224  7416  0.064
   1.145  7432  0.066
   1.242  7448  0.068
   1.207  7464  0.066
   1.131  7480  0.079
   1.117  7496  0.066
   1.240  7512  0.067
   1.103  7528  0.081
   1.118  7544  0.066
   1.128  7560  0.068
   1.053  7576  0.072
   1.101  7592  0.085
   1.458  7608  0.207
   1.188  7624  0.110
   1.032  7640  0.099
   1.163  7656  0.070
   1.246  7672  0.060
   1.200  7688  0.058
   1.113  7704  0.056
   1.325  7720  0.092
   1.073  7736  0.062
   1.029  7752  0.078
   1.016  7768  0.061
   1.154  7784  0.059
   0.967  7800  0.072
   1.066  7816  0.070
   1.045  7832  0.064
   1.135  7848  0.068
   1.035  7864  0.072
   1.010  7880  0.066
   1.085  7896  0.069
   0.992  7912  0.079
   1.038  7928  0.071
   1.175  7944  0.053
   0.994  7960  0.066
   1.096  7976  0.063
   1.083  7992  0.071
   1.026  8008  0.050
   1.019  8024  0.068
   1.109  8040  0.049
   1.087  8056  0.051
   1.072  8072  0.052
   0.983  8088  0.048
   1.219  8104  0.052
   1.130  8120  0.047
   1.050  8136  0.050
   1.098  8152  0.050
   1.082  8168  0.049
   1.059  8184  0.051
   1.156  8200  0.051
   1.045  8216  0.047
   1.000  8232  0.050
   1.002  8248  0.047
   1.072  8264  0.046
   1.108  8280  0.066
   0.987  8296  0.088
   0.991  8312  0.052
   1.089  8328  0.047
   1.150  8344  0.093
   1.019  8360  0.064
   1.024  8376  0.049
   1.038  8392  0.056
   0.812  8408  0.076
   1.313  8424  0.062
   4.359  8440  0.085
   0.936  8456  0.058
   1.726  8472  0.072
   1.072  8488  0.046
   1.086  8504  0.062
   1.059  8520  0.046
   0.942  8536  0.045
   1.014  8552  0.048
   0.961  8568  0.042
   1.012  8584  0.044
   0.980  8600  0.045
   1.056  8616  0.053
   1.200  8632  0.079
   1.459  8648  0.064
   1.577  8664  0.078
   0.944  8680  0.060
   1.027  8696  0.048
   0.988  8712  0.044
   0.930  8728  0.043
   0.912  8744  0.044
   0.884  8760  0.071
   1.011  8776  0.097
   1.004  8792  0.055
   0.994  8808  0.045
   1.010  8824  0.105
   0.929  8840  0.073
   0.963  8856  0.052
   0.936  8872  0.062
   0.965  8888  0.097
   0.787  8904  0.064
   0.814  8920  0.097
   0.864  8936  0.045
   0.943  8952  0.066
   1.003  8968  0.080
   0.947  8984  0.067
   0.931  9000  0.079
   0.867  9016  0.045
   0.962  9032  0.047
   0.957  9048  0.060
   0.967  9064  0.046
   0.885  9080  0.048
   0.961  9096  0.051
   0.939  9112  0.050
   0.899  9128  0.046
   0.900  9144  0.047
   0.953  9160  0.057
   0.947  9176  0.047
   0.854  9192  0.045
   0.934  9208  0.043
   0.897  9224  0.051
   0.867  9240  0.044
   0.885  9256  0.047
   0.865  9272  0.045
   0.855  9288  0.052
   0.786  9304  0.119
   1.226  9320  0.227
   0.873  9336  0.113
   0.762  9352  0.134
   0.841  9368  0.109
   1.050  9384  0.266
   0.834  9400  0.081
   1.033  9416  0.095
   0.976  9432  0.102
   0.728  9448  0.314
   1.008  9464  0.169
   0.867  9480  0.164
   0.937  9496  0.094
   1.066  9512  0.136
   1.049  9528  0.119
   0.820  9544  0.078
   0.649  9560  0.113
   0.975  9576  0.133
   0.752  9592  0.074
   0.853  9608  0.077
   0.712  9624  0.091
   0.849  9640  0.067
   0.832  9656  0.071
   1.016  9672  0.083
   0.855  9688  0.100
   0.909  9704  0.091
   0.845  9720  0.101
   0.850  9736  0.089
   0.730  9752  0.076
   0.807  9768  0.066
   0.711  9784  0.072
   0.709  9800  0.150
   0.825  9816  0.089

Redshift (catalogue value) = 0.286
